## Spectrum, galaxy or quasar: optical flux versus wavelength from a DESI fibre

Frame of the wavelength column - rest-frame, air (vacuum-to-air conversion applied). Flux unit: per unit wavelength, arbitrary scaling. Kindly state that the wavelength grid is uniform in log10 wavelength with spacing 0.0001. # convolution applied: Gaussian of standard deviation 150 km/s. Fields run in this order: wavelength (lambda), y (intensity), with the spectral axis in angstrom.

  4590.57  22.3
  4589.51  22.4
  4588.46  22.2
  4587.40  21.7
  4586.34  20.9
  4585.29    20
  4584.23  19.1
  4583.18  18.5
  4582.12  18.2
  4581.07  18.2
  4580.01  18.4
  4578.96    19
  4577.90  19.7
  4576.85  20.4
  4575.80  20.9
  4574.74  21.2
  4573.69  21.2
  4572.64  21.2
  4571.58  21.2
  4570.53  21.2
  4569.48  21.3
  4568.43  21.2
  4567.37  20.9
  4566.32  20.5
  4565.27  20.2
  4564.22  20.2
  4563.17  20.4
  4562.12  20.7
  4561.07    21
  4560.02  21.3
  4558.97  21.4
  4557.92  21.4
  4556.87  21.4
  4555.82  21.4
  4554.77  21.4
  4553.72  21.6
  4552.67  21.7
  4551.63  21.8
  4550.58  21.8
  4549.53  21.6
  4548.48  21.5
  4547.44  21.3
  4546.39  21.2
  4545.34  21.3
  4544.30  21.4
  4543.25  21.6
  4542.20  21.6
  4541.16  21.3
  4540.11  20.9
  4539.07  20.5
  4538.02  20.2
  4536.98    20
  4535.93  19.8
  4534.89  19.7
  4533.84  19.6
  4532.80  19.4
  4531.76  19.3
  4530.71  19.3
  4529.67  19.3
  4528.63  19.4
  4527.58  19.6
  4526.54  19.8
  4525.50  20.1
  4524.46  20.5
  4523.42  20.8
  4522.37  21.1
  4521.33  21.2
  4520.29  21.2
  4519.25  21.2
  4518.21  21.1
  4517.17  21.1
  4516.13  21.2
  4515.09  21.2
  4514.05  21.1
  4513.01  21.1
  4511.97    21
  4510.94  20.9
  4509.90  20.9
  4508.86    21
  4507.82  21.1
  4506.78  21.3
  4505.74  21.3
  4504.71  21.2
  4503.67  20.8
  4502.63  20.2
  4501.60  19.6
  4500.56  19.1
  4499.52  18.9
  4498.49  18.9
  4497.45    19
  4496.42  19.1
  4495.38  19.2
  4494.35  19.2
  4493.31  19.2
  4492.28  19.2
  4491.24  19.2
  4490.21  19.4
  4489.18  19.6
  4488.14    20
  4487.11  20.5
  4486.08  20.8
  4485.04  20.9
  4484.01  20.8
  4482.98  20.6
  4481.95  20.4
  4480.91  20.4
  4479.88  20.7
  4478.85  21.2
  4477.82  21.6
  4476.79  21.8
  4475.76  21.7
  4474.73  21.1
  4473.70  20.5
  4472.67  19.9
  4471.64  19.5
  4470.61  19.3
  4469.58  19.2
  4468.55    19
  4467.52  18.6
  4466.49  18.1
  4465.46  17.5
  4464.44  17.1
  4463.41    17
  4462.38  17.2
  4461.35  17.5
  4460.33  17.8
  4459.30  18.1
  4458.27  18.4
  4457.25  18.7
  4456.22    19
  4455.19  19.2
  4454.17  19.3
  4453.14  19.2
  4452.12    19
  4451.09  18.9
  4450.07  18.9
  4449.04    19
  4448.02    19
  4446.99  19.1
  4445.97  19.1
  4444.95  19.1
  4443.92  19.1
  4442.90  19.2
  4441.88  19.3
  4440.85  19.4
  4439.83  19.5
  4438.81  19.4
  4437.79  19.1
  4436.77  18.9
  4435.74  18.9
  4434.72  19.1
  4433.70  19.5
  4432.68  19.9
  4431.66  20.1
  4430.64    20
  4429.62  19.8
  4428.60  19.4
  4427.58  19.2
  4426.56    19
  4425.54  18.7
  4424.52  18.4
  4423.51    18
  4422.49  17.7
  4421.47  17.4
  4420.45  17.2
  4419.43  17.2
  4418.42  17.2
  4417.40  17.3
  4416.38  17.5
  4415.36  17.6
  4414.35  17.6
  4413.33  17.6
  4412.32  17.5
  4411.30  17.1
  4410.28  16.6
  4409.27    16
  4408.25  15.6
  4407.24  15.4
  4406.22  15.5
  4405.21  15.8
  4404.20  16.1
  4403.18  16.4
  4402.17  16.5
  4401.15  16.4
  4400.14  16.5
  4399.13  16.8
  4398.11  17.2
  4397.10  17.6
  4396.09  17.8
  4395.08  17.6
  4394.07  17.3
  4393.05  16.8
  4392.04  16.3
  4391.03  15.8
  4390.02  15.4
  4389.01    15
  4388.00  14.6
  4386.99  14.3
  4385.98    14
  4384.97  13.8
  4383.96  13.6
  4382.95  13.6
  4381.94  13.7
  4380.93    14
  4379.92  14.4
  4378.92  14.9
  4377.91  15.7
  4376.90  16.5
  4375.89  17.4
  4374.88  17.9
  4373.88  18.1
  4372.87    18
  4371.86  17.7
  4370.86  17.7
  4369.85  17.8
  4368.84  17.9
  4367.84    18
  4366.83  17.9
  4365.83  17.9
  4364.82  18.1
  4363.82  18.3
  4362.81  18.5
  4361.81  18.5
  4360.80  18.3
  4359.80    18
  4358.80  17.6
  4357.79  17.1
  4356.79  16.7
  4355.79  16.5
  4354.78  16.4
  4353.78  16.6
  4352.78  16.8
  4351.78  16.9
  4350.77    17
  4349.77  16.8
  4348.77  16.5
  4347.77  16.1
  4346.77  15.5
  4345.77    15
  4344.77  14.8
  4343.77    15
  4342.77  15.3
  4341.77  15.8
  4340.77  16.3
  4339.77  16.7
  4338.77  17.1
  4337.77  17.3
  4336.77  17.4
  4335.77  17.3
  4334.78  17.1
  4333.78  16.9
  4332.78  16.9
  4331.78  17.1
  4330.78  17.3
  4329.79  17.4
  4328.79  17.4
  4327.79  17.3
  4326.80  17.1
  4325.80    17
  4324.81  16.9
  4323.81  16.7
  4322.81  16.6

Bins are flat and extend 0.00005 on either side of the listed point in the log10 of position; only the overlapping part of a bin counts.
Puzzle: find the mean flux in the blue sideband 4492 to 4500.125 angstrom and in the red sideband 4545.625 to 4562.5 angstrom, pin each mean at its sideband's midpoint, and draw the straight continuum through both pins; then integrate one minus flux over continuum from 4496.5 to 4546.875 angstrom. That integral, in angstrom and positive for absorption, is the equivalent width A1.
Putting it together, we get -0.9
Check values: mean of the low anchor 19.1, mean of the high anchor 21.4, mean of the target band 20.5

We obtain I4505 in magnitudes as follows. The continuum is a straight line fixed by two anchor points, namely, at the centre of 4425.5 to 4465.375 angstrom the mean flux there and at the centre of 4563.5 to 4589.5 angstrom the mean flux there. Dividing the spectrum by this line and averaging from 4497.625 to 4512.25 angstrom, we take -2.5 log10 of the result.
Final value -0.045 mag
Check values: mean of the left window 18.9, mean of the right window 20.4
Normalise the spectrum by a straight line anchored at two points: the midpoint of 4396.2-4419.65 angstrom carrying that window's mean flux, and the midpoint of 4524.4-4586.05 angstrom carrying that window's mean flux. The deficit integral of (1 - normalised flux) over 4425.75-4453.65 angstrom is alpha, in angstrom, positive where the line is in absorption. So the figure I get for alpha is -2.7 angstrom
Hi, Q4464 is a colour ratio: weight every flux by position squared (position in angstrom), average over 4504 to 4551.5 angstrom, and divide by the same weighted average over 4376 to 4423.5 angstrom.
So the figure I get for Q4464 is 1.4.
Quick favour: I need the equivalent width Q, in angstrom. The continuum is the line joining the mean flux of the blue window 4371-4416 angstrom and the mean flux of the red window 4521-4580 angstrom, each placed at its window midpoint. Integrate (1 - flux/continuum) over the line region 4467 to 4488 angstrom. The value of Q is -2.1 angstrom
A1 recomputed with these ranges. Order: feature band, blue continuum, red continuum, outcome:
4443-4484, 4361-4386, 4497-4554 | -0.6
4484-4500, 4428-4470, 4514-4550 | 0.1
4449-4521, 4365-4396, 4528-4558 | -2.6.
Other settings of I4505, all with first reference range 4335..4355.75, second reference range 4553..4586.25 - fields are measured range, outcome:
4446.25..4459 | -0.04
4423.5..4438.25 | -0.08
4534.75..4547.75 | -0.05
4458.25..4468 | 0.05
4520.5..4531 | -0.03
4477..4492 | -0.08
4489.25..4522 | -0.06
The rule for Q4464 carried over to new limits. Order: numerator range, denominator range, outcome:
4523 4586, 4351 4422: 1.33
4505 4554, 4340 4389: 1.37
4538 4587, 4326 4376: 1.33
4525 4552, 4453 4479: 1.11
